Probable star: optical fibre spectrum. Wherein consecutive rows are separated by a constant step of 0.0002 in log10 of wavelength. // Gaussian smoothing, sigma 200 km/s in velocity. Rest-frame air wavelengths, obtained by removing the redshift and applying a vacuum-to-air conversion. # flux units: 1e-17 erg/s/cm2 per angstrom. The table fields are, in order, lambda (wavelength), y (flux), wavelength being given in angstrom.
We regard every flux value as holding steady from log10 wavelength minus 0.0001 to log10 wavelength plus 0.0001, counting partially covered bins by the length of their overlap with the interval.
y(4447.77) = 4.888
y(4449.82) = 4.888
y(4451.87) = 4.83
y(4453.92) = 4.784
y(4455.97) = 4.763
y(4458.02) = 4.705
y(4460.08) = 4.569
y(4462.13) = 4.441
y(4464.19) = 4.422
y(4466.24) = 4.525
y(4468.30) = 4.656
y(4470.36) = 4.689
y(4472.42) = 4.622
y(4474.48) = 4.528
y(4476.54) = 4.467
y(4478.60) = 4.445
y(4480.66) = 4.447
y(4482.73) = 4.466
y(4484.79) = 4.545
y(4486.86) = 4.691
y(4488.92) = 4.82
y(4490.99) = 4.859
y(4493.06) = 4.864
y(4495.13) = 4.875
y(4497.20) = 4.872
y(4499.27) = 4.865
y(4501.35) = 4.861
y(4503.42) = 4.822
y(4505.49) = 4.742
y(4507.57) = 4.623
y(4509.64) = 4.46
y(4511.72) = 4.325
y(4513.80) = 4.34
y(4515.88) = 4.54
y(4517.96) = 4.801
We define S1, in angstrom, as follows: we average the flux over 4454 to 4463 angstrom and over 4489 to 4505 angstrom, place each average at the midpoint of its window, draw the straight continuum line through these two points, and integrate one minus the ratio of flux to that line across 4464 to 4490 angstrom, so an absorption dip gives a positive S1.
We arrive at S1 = 0.95 angstrom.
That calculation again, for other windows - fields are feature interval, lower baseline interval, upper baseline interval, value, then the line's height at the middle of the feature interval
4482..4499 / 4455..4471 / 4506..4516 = -0.9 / 4.52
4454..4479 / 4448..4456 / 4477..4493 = 0.8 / 4.74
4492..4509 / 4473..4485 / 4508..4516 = -1.4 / 4.44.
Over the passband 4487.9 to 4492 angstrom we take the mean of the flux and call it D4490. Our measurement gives 4.84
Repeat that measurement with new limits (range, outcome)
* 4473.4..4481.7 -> 4.47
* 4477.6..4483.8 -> 4.45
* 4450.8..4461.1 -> 4.73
